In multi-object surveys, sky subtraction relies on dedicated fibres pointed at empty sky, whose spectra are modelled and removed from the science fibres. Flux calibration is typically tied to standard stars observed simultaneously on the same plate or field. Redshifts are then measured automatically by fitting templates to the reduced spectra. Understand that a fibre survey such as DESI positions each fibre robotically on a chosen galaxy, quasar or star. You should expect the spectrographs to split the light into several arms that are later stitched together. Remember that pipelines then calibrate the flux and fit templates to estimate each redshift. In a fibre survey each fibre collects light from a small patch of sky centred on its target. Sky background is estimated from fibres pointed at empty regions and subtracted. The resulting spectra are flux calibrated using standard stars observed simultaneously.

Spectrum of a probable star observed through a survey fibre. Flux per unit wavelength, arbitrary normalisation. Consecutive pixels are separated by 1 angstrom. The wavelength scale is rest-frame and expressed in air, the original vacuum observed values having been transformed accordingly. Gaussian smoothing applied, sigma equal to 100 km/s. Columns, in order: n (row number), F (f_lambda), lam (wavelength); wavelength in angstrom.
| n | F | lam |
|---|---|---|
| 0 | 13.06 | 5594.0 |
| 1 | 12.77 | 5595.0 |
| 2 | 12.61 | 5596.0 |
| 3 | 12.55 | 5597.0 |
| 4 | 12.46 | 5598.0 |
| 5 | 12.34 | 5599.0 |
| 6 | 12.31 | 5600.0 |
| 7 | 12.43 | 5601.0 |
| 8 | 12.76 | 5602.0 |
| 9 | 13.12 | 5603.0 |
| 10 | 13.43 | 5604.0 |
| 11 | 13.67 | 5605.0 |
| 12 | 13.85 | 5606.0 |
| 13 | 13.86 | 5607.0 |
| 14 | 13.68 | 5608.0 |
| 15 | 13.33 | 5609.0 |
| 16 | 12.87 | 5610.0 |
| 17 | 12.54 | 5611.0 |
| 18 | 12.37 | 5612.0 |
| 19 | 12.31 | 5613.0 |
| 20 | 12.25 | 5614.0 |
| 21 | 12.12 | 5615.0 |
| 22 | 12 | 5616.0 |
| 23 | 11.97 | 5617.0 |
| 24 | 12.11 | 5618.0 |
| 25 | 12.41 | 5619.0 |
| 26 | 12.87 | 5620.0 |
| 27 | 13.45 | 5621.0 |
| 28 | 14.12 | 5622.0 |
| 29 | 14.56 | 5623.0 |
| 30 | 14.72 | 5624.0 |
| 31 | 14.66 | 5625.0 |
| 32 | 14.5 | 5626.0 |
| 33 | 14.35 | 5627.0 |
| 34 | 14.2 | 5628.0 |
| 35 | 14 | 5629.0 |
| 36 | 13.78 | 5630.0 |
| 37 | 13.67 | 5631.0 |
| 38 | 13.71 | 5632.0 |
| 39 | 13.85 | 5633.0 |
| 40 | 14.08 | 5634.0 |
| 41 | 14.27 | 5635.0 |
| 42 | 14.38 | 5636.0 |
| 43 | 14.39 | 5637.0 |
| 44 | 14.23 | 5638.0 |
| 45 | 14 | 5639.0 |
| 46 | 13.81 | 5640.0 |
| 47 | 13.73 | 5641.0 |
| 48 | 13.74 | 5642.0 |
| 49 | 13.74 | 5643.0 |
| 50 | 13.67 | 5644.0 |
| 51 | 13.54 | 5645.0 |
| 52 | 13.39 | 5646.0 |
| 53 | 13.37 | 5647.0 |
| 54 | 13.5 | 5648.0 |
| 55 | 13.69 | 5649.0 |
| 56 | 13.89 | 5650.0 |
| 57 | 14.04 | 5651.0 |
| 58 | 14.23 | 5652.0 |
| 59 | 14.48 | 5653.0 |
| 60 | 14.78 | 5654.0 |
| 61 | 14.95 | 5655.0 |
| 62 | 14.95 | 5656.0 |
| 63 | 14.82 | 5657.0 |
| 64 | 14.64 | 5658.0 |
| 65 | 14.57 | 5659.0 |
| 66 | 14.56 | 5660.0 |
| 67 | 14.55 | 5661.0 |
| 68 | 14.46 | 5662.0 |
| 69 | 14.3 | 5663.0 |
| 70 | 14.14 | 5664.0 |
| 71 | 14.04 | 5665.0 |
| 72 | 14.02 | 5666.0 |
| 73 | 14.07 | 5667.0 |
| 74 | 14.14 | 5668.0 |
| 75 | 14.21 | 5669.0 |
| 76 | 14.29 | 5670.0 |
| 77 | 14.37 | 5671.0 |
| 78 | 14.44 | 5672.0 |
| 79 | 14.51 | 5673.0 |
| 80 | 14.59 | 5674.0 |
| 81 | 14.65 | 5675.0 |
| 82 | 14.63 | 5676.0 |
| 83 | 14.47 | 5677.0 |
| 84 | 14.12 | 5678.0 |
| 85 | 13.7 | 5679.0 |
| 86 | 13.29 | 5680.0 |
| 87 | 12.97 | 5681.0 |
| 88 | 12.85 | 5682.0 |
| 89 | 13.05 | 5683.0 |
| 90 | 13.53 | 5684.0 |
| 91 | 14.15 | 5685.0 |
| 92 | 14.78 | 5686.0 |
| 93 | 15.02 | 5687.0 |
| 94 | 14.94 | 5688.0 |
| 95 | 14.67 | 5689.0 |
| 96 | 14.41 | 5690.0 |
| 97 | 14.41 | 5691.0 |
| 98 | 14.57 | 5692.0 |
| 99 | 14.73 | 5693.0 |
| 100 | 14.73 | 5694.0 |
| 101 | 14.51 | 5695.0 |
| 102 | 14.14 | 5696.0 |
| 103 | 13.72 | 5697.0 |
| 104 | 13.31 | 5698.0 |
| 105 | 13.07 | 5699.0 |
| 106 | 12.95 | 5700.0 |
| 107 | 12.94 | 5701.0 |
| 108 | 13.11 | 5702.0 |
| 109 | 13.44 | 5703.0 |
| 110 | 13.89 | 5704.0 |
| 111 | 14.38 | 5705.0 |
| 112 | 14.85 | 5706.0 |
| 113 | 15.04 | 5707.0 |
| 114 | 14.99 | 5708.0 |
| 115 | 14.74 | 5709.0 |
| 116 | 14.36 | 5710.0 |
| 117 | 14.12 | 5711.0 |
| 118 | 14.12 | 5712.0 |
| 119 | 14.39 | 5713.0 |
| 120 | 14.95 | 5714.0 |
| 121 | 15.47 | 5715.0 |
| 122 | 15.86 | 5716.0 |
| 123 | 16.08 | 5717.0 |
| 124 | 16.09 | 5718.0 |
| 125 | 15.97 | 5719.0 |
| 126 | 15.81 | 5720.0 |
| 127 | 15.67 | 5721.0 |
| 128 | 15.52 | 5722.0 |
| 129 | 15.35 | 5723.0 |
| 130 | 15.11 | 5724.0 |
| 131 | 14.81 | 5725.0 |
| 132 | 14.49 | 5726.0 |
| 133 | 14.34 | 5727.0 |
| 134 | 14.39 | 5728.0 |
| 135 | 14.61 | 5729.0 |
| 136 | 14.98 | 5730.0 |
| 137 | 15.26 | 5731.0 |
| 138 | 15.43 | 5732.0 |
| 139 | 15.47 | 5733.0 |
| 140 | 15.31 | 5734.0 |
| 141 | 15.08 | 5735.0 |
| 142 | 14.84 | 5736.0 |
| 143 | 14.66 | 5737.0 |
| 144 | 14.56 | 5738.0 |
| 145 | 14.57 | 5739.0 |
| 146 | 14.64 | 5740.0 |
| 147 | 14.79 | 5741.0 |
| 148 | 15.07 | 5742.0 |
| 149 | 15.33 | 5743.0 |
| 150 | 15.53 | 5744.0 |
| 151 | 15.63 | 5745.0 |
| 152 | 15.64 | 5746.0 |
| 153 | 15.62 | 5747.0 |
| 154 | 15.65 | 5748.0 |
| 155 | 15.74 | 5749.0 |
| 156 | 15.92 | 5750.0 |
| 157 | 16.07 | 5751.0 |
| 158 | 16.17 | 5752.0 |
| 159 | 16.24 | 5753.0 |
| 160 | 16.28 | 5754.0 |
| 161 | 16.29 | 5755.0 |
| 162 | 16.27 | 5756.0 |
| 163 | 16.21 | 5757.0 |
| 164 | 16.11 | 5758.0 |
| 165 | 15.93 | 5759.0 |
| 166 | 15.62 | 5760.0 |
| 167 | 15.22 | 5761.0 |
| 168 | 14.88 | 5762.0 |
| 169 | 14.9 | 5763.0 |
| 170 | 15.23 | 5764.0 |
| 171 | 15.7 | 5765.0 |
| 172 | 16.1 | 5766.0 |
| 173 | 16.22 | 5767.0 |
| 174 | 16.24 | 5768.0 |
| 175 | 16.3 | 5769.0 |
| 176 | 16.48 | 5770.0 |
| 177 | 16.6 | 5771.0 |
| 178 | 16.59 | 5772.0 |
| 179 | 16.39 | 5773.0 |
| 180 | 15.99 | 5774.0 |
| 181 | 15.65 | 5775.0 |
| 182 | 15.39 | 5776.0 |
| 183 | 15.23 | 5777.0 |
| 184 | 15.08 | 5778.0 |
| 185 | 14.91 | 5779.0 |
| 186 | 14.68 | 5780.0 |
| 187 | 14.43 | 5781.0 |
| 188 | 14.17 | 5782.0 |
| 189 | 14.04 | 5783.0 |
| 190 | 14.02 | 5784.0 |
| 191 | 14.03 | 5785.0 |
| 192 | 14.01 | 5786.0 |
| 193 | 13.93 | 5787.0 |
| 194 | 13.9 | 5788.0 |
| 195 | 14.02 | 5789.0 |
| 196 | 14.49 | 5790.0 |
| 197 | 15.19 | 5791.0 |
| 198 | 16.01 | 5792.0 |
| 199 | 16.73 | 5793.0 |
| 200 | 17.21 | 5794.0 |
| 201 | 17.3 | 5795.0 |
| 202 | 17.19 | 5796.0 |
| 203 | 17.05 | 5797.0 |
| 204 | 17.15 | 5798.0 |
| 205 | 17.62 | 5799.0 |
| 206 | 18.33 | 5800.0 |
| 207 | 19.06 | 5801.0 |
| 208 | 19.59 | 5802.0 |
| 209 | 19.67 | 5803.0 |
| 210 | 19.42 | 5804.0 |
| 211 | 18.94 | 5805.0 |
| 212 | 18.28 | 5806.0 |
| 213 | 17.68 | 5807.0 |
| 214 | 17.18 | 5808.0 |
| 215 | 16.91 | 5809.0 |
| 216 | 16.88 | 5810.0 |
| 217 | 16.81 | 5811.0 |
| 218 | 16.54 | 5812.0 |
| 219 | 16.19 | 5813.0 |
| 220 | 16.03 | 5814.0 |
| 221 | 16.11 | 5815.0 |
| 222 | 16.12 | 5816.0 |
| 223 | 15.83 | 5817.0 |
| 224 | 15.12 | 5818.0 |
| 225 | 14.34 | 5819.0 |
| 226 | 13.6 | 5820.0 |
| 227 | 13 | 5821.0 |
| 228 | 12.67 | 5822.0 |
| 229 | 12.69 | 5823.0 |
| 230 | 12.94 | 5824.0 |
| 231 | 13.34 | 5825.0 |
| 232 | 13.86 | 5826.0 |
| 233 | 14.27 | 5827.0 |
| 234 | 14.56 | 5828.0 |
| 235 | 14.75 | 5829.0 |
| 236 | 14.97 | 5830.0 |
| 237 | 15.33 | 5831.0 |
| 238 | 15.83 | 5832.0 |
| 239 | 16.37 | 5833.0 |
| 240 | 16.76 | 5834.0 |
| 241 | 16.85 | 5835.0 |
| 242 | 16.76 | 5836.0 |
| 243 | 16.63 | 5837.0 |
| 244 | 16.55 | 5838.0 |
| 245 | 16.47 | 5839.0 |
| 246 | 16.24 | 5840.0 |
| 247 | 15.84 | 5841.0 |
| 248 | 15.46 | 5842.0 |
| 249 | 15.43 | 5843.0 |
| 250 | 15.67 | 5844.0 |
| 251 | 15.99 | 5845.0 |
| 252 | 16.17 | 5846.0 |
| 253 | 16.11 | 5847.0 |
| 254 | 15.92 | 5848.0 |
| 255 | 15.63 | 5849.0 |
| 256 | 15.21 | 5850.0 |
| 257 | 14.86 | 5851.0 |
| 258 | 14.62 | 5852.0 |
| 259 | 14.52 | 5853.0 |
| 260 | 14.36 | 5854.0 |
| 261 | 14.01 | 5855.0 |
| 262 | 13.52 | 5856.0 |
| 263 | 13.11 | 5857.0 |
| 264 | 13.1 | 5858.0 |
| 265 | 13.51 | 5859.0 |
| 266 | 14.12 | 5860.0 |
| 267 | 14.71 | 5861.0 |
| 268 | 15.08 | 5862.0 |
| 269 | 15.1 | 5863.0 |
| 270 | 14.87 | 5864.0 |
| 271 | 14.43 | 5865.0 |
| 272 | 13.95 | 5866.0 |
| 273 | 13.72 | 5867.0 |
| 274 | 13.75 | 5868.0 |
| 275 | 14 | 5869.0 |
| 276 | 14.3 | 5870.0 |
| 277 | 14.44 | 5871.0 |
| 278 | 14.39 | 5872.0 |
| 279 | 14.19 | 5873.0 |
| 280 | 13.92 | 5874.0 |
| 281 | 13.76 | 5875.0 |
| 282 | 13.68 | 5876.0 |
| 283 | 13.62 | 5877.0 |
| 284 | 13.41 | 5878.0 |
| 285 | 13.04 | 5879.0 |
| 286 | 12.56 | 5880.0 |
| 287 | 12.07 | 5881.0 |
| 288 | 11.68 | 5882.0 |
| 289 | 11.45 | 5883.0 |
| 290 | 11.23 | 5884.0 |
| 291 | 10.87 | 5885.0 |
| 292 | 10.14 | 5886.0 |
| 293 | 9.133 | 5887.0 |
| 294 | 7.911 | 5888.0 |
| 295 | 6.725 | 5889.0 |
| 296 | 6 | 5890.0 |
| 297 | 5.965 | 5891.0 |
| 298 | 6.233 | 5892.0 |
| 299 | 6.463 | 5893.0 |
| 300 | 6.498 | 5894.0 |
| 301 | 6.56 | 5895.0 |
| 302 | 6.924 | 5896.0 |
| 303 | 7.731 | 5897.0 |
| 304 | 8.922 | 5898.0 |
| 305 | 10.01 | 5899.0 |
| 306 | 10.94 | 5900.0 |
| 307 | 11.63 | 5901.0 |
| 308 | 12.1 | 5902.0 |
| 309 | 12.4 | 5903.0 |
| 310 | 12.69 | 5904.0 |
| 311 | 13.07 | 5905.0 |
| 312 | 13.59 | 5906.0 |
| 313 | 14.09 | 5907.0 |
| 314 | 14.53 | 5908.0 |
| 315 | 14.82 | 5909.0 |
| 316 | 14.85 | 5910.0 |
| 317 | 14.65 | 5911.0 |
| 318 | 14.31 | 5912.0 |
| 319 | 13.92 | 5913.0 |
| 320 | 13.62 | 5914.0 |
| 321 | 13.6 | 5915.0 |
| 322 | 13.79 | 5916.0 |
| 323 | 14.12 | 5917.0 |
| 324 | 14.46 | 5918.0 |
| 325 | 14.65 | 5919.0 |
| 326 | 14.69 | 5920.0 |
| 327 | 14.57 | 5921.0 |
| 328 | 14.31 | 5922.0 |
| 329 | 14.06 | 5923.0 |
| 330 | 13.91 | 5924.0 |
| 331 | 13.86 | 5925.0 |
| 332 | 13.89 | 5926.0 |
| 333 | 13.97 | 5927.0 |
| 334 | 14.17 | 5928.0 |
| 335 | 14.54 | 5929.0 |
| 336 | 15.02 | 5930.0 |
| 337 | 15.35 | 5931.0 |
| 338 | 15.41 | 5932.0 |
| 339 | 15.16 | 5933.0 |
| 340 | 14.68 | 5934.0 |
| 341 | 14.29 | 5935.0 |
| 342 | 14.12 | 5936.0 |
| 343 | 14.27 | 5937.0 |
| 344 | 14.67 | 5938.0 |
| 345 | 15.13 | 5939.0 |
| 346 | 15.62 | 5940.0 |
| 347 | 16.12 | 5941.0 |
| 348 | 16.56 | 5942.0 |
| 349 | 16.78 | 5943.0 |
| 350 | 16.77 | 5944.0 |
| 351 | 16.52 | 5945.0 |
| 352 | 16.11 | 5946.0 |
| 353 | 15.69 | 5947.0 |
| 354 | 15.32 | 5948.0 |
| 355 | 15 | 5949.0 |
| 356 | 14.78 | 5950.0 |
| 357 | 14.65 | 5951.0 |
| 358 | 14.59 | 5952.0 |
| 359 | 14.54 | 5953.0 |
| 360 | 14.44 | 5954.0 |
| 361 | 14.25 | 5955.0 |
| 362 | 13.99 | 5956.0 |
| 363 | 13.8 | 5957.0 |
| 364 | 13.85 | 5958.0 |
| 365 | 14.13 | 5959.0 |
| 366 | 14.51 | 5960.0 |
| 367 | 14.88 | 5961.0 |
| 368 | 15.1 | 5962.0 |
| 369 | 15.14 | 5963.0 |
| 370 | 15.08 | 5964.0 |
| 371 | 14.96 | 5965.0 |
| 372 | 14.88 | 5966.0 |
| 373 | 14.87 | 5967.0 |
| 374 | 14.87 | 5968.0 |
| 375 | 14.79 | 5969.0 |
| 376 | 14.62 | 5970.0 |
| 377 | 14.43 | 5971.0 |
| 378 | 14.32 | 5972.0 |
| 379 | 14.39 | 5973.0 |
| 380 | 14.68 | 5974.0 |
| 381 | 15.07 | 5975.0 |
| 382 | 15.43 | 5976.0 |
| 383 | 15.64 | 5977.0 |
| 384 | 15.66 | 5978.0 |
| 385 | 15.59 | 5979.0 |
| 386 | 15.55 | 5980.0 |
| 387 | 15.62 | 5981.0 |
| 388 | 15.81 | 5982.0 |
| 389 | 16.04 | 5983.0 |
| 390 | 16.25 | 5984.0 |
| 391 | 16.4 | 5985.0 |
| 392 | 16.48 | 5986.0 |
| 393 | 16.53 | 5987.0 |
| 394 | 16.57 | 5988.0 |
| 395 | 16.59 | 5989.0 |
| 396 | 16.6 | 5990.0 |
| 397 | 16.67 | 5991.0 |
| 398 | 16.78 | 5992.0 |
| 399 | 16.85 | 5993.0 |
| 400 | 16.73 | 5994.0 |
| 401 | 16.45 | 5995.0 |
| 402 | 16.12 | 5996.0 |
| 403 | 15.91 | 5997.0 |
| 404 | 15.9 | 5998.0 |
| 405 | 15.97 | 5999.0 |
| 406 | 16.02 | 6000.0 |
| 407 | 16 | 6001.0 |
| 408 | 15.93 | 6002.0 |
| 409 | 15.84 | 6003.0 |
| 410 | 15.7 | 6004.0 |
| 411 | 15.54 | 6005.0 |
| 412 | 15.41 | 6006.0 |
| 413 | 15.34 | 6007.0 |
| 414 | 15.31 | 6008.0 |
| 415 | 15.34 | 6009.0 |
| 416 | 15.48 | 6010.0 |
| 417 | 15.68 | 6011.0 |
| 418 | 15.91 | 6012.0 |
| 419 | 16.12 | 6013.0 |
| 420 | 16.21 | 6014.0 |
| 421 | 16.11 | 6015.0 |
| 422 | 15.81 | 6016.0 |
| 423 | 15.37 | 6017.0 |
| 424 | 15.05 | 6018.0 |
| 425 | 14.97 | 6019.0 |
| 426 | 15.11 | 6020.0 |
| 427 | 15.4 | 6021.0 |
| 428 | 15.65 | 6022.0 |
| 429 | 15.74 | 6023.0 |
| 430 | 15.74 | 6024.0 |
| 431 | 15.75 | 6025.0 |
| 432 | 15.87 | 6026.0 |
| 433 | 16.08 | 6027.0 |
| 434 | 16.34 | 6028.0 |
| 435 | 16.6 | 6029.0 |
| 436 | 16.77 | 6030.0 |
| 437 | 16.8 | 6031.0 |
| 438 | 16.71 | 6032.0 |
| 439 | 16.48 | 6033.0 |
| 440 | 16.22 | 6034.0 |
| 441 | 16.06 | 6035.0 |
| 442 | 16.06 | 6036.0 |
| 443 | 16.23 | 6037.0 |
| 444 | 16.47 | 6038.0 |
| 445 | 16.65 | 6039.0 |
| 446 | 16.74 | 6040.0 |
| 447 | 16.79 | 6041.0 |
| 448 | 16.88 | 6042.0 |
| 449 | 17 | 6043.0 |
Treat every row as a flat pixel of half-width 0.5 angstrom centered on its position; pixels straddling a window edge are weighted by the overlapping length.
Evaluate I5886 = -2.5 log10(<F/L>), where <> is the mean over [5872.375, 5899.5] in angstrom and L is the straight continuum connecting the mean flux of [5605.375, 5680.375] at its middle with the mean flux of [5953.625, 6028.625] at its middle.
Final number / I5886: 0.44 mag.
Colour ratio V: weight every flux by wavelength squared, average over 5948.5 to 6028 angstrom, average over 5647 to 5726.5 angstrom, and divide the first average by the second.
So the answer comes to 1.2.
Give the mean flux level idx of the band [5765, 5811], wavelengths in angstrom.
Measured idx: 16.3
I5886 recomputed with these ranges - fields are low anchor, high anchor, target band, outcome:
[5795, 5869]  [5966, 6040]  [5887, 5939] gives 0.26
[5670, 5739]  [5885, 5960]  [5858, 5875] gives -0.06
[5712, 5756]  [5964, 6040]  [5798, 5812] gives -0.17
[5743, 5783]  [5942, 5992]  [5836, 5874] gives 0.05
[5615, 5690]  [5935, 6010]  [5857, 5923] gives 0.22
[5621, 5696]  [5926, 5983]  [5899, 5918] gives 0.11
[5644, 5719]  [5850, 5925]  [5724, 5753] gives -0.10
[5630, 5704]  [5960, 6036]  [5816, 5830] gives 0.06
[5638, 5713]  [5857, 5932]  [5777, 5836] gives -0.19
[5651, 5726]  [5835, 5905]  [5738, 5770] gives -0.13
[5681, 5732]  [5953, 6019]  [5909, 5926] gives 0.08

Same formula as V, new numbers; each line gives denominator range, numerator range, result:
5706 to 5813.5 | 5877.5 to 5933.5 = 0.81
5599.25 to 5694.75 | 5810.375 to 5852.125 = 1.18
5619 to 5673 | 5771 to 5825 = 1.19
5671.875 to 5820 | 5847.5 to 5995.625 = 0.96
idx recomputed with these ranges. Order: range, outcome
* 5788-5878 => 15.5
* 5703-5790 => 15.2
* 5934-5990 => 15.2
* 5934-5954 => 15.3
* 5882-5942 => 12.4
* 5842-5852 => 15.6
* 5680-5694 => 14.1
